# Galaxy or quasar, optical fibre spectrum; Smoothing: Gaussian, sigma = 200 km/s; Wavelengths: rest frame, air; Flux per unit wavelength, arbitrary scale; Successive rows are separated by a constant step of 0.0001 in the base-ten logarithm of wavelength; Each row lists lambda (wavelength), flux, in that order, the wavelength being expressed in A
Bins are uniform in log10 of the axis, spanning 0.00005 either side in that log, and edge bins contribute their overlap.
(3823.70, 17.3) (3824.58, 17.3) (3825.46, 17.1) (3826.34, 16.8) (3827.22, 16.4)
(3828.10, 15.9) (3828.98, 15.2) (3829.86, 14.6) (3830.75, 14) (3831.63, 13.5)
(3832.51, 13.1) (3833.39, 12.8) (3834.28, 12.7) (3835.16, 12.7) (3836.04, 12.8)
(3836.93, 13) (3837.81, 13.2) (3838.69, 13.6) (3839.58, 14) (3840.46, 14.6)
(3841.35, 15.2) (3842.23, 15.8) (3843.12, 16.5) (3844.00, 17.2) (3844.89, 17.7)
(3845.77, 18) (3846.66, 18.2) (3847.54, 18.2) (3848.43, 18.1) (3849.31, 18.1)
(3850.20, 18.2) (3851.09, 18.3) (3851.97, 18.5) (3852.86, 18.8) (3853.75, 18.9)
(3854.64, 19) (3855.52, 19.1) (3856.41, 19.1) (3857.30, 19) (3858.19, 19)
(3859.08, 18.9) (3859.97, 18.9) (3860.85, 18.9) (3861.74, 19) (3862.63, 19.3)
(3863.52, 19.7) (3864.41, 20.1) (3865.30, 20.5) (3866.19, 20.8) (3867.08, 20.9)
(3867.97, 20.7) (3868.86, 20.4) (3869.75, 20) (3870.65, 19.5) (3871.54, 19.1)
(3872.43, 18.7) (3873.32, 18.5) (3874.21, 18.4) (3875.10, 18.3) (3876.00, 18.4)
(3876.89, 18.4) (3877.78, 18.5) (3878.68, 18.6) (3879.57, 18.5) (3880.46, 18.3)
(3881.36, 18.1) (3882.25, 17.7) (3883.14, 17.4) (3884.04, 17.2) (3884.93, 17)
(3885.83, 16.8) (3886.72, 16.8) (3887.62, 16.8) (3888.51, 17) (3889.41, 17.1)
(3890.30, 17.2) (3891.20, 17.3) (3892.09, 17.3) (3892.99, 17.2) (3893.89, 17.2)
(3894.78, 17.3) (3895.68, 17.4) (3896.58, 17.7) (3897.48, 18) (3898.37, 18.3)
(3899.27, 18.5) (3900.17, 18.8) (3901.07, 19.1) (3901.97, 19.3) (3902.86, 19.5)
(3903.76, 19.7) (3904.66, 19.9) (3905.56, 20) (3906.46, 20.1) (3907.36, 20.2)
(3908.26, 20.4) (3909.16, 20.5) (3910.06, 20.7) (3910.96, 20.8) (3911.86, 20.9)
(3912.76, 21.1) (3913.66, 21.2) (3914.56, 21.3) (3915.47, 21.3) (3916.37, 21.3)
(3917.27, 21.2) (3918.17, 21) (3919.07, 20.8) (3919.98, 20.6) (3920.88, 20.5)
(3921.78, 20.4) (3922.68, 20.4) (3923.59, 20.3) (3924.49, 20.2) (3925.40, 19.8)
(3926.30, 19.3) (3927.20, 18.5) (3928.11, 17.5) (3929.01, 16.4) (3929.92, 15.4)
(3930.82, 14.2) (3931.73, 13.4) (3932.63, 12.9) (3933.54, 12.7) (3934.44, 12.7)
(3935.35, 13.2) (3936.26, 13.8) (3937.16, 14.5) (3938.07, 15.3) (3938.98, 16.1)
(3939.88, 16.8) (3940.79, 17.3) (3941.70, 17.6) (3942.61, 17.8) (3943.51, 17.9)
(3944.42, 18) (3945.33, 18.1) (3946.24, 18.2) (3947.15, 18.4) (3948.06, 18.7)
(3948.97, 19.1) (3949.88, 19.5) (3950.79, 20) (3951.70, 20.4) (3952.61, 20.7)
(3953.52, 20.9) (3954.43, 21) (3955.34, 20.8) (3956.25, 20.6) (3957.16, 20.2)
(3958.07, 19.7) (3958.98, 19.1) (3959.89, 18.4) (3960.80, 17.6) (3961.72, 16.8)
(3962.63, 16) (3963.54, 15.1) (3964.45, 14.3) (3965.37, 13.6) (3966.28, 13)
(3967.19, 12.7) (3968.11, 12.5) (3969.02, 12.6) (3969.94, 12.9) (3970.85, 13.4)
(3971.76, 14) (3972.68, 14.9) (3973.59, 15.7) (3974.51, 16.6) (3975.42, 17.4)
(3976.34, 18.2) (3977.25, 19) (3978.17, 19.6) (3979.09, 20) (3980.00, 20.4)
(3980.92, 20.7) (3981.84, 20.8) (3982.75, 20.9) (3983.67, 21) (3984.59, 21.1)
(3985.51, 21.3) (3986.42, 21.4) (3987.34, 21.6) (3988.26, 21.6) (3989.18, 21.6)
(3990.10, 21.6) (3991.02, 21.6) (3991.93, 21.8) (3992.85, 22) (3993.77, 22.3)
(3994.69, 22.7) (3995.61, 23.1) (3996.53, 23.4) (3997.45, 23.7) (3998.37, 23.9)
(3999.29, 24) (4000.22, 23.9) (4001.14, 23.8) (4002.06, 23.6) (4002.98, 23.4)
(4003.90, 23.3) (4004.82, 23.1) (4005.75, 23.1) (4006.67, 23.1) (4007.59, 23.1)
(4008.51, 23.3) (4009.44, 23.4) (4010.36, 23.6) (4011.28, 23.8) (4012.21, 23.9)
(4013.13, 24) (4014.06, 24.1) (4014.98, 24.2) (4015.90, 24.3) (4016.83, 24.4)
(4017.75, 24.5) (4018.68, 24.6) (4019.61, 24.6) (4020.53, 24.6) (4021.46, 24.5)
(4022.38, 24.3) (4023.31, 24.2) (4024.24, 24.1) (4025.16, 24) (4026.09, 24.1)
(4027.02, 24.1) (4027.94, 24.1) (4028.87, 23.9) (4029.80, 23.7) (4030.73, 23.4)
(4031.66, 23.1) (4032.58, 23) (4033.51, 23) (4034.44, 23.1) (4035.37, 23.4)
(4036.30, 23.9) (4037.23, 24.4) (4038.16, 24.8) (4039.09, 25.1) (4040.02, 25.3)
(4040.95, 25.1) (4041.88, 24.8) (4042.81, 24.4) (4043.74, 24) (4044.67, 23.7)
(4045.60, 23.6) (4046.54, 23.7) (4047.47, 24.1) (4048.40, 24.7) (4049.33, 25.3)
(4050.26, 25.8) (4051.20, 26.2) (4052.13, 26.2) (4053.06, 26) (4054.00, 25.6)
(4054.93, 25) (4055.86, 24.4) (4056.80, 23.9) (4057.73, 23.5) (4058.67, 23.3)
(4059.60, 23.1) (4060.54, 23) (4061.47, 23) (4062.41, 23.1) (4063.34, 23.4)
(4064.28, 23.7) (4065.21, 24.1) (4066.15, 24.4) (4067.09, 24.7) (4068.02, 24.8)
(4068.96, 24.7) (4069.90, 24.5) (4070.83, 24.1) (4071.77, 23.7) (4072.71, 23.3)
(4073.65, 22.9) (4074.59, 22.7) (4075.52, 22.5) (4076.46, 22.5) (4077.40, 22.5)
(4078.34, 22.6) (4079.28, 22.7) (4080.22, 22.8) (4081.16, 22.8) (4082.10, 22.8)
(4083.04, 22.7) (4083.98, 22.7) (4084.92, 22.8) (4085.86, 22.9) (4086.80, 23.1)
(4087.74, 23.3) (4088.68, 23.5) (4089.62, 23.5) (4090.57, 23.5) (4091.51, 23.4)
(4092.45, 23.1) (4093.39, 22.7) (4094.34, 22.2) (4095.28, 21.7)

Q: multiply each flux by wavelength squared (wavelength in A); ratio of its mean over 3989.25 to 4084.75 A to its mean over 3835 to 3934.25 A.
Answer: 1.40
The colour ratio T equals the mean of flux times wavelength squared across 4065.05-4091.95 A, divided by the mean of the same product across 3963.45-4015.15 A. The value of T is 1.2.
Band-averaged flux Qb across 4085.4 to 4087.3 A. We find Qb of 23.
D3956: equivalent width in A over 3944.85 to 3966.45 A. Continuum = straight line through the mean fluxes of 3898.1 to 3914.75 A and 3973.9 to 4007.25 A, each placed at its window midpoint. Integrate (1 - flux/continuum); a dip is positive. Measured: 2.6 A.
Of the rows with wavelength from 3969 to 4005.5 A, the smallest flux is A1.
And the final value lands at 12.6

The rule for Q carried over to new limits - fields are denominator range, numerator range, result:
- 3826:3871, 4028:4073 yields 1.56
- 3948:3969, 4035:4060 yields 1.45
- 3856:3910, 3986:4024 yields 1.33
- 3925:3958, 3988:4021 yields 1.38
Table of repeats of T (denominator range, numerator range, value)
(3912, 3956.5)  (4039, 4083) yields 1.39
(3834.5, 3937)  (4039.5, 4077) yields 1.45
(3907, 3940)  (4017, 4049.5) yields 1.39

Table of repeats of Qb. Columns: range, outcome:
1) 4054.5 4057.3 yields 24.4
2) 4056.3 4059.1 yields 23.5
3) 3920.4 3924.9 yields 20.4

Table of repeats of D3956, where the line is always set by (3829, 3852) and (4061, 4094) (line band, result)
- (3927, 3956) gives 2.58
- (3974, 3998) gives -0.84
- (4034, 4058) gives -2.56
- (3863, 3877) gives -2.69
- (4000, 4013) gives -1.57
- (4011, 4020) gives -1.27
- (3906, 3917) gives -1.88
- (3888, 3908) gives -1.20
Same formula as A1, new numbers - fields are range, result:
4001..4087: 22.5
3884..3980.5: 12.5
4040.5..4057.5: 23.6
